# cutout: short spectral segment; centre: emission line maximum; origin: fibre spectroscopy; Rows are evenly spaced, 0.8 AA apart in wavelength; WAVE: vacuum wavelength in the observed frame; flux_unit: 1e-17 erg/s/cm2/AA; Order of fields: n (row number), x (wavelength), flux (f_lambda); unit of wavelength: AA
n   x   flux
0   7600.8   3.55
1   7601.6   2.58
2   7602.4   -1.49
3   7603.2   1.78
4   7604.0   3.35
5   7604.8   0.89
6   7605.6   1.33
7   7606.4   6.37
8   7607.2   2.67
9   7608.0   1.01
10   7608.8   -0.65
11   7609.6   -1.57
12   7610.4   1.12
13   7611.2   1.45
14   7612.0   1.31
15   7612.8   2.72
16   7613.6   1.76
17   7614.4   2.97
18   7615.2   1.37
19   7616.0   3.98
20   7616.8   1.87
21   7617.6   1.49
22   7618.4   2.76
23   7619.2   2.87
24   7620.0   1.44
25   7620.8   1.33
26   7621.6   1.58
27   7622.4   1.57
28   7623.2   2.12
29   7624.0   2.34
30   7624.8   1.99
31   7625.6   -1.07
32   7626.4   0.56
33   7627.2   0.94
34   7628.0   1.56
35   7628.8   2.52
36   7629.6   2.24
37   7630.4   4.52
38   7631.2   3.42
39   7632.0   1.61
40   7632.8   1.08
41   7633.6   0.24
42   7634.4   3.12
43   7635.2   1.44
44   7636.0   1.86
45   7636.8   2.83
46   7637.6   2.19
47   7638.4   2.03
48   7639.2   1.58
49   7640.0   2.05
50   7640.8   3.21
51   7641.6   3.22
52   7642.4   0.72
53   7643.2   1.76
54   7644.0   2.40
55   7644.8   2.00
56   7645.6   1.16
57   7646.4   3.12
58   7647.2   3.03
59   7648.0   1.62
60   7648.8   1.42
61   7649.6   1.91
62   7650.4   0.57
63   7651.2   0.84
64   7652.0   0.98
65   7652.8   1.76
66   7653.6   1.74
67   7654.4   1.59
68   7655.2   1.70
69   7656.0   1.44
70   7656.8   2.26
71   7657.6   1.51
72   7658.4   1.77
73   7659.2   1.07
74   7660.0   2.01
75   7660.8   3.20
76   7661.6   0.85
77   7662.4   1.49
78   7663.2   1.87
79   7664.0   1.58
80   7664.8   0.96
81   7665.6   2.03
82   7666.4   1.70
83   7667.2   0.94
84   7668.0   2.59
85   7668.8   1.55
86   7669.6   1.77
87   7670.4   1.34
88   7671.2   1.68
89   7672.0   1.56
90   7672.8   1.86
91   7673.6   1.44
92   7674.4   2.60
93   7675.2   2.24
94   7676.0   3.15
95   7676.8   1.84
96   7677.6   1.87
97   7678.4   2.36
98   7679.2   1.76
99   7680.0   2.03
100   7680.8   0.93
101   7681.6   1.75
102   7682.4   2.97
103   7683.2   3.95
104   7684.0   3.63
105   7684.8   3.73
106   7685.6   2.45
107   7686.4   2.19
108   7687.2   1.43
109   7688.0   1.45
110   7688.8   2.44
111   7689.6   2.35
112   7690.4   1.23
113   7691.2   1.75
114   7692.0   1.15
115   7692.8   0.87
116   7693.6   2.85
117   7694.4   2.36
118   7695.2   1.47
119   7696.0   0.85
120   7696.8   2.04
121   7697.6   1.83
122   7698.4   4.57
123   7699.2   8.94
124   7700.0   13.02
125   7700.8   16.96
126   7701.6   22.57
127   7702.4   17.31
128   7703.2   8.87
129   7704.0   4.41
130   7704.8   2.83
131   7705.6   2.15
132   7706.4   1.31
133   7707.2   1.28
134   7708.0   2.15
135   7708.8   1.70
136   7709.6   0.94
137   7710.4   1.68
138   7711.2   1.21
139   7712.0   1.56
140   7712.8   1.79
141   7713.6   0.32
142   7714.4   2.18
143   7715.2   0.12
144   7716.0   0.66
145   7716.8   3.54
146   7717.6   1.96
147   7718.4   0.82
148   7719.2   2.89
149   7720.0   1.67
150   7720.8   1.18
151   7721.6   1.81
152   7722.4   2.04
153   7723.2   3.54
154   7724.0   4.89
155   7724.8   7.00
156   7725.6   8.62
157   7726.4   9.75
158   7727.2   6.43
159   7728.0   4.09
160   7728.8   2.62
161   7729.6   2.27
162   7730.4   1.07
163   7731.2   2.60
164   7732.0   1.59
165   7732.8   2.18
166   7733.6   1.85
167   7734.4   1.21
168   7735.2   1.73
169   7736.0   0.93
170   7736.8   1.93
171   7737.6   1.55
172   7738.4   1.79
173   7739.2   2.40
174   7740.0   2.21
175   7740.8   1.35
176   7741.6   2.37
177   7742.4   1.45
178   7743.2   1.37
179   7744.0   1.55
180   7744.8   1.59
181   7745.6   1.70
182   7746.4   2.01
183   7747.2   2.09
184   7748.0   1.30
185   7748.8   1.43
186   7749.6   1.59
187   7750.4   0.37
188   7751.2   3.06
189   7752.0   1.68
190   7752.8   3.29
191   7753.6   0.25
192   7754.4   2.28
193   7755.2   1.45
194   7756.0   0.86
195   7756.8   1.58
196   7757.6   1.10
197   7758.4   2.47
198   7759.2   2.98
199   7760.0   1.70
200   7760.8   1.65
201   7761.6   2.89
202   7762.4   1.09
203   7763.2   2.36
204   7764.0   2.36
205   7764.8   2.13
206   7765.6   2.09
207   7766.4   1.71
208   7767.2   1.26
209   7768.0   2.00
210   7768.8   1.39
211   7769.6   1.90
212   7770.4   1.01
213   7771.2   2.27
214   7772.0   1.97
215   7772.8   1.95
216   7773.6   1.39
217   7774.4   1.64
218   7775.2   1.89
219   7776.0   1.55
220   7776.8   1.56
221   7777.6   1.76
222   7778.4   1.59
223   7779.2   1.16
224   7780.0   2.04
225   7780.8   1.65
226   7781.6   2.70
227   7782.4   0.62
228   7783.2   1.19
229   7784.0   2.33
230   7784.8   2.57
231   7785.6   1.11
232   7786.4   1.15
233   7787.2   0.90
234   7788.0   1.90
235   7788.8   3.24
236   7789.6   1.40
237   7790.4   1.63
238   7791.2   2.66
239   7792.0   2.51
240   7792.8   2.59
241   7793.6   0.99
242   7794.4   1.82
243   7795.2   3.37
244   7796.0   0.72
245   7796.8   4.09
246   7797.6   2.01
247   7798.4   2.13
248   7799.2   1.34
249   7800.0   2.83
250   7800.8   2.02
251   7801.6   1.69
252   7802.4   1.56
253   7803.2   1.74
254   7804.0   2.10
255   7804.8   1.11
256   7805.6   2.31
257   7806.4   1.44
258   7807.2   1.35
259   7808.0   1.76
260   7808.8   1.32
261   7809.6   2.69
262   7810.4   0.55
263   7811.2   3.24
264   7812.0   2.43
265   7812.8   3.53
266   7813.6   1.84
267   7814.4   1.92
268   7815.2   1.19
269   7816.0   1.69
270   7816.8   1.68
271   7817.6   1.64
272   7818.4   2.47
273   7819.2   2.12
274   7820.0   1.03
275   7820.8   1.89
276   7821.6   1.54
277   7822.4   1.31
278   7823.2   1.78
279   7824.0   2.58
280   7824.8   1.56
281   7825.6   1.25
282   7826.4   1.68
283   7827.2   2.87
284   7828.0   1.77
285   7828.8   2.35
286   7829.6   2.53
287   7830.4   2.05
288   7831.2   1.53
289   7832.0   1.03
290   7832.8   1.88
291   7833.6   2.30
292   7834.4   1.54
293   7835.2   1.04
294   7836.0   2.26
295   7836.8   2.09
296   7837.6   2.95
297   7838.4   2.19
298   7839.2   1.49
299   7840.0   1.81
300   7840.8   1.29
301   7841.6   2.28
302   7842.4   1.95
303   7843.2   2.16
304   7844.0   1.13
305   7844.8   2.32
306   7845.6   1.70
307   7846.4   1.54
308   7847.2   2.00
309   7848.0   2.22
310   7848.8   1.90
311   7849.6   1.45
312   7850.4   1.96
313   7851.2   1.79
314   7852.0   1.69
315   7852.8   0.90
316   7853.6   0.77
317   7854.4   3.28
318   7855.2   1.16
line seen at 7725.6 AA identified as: [N II] 6583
